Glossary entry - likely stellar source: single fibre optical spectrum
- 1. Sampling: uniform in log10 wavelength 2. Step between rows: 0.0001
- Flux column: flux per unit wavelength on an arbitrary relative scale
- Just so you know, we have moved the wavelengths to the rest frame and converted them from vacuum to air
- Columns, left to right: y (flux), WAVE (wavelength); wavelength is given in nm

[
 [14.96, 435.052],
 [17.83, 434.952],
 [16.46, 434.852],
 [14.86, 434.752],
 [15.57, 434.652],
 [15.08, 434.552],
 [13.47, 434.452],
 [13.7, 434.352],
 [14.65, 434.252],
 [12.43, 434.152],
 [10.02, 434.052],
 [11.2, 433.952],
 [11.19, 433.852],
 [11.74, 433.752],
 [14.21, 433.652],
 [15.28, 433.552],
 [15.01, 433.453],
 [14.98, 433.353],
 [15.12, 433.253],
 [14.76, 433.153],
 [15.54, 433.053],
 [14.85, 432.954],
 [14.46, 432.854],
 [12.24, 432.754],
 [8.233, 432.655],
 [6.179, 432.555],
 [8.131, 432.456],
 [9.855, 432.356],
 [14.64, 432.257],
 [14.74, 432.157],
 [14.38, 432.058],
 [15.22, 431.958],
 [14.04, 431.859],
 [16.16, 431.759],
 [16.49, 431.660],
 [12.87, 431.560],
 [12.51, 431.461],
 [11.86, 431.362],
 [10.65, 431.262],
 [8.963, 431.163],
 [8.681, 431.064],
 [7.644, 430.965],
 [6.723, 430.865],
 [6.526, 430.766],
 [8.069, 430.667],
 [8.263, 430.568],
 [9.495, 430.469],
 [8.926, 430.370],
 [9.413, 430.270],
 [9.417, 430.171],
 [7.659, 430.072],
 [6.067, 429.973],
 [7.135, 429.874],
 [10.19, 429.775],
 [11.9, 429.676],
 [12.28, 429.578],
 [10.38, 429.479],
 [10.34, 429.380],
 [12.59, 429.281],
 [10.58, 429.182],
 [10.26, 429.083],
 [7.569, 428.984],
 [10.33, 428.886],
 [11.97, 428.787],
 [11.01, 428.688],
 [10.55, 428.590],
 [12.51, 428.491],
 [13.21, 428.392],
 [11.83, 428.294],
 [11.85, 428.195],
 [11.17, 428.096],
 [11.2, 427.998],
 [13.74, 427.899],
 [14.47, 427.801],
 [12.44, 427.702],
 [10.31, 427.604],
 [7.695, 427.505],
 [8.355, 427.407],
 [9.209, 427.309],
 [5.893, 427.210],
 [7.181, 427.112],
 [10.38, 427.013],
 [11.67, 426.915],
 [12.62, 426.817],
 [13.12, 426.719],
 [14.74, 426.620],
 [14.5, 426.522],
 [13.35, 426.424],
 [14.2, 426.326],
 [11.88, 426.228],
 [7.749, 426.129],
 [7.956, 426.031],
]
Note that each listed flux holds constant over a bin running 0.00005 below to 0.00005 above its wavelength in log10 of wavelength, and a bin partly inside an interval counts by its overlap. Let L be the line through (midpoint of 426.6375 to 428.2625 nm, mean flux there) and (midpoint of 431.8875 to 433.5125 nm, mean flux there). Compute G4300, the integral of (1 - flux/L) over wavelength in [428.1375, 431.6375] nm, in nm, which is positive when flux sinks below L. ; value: 0.52 nm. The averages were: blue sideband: 10.8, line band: 10.1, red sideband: 13.1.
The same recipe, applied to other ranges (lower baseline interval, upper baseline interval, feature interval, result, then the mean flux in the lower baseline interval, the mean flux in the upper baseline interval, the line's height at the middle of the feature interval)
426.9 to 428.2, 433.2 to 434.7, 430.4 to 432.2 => 0.15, 10.3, 13.6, 12.2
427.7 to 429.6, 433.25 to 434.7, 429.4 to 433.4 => 0.46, 11.5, 13.5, 12.5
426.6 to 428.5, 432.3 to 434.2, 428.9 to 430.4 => 0.25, 11.1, 12.4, 11.6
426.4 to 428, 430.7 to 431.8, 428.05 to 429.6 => -0.02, 11.2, 10.7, 11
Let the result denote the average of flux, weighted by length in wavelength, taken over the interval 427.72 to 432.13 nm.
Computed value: 10.9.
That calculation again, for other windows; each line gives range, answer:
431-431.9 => 12.4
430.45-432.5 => 11.3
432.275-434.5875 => 12.7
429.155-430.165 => 9.88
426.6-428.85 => 11.1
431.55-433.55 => 13.5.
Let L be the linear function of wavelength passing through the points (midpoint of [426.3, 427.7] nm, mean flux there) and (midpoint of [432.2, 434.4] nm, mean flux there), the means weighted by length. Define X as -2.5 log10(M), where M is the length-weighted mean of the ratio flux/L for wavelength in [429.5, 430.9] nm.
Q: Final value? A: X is 0.32 mag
